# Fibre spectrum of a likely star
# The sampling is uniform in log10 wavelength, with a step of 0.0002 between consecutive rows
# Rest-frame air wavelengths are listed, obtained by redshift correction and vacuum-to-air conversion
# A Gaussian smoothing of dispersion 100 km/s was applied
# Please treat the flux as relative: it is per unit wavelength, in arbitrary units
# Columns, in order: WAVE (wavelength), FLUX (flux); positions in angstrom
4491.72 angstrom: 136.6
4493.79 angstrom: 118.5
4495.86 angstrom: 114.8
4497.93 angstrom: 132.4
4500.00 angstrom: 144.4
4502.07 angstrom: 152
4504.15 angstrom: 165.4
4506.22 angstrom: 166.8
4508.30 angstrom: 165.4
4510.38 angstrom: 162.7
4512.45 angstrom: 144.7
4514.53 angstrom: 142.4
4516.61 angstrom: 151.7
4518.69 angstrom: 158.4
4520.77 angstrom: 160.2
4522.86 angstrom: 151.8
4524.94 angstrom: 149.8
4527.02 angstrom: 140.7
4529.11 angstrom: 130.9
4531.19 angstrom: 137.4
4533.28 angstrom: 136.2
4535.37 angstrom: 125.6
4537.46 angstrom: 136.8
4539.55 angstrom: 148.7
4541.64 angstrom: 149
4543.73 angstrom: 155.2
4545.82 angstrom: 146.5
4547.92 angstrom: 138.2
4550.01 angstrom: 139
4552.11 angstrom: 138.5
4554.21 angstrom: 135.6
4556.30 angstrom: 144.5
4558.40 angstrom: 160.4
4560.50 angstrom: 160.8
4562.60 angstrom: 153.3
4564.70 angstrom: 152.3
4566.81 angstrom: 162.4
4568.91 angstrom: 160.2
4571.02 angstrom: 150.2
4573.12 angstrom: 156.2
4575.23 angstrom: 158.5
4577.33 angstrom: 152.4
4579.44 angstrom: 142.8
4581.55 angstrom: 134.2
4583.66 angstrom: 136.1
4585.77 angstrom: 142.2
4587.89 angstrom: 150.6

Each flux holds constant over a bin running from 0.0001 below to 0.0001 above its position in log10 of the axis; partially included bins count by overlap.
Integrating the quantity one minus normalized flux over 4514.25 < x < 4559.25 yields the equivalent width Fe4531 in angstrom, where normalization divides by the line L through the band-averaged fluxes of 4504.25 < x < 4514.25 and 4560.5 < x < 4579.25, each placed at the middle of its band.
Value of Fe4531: 3.7 angstrom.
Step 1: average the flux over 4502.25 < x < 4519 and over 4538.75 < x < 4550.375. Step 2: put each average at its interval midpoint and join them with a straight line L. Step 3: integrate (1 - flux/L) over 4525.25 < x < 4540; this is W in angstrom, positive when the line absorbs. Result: 1.3 angstrom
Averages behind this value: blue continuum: 157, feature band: 137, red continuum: 147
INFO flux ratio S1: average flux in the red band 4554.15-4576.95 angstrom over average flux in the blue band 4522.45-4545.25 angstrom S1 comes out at 1.09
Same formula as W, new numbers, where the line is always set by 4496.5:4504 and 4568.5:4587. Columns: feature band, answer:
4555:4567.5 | -0.7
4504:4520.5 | -1.4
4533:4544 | 0.3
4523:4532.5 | 0.3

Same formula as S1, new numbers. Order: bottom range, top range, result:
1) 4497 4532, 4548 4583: 0.99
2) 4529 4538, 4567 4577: 1.17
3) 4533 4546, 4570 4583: 1.04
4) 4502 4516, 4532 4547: 0.91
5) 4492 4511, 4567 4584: 1.03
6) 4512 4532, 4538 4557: 0.98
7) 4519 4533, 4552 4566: 1.03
